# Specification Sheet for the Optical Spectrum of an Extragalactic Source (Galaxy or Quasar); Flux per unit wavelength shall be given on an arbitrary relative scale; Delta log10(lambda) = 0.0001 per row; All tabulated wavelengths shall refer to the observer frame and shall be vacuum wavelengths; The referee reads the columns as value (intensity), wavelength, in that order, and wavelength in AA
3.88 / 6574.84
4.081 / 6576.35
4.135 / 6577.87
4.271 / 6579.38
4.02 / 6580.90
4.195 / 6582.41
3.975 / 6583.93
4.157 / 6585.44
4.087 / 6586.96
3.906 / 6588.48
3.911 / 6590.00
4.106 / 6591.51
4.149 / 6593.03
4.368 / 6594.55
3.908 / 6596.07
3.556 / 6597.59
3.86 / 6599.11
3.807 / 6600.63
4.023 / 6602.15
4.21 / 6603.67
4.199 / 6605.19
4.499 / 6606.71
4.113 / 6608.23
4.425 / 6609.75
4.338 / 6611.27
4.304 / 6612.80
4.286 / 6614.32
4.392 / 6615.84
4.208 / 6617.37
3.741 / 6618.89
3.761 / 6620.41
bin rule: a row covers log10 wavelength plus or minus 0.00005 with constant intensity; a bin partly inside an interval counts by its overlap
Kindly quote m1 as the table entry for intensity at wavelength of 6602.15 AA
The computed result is 4.023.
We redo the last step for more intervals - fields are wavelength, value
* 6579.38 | 4.271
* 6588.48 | 3.906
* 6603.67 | 4.21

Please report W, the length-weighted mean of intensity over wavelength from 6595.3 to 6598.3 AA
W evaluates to 3.73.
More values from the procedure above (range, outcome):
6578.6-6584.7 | 4.12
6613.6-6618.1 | 4.29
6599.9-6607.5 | 4.15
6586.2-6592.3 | 4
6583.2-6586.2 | 4.07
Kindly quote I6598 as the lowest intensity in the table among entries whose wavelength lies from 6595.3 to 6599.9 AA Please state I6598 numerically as 3.556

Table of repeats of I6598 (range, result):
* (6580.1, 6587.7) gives 3.975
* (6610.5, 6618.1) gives 4.208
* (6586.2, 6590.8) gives 3.906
